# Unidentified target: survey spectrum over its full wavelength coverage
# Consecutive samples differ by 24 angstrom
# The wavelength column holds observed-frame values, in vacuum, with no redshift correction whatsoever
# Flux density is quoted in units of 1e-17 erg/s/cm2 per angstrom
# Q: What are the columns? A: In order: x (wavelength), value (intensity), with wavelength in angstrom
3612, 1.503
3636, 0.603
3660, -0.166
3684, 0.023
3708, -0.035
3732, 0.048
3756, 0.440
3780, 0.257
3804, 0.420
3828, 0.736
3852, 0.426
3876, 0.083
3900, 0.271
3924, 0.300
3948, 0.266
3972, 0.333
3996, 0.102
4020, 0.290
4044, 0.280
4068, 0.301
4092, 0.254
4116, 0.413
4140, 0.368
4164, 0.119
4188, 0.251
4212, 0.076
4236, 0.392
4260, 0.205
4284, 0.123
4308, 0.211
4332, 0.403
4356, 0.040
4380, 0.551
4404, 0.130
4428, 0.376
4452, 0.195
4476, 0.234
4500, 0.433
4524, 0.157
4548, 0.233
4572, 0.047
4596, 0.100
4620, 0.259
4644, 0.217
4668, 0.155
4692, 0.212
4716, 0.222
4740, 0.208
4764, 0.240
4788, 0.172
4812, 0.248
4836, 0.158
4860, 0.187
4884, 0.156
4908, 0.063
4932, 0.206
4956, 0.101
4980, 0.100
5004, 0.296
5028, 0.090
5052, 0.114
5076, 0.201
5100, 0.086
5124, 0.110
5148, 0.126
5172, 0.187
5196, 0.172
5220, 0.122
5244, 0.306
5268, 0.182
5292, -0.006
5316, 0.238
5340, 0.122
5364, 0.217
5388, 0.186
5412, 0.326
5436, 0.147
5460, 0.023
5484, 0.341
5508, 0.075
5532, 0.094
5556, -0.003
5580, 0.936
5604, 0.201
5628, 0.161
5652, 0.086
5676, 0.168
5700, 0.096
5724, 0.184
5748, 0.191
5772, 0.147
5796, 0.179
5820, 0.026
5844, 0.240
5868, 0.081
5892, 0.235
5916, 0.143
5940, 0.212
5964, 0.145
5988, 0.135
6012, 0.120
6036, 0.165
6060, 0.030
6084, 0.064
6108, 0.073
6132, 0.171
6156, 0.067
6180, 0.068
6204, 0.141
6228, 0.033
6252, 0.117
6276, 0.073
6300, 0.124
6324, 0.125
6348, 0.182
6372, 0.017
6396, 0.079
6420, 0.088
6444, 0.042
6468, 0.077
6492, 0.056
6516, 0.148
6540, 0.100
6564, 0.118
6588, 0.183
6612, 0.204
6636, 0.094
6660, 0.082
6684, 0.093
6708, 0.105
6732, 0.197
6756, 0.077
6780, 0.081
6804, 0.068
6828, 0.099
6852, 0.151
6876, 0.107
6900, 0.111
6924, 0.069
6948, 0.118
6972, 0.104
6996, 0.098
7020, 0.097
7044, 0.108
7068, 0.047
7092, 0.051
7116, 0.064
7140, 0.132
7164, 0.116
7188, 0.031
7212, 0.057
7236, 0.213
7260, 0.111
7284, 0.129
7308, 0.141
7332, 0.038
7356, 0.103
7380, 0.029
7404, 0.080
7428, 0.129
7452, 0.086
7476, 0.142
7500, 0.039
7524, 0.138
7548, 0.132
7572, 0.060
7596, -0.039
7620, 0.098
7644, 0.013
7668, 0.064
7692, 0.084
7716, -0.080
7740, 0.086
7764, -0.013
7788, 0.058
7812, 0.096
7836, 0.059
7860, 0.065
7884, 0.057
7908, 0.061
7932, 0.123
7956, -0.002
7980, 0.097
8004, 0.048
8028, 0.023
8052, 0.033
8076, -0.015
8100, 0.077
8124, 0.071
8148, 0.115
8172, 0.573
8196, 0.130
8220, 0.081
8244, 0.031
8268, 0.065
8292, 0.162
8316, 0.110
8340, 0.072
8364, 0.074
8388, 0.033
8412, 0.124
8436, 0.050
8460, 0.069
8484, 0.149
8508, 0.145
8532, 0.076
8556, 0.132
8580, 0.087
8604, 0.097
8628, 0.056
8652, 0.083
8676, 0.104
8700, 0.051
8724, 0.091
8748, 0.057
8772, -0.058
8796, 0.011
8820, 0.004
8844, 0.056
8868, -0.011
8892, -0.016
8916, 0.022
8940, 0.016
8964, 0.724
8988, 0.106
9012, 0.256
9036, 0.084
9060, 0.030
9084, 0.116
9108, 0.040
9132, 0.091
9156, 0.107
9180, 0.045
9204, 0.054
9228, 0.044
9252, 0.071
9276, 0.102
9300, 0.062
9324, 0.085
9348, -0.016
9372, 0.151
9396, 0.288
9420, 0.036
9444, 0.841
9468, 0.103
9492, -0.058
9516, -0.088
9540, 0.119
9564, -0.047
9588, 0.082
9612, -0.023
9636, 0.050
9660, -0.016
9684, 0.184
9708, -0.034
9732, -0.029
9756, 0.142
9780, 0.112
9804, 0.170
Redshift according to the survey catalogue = 1.190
